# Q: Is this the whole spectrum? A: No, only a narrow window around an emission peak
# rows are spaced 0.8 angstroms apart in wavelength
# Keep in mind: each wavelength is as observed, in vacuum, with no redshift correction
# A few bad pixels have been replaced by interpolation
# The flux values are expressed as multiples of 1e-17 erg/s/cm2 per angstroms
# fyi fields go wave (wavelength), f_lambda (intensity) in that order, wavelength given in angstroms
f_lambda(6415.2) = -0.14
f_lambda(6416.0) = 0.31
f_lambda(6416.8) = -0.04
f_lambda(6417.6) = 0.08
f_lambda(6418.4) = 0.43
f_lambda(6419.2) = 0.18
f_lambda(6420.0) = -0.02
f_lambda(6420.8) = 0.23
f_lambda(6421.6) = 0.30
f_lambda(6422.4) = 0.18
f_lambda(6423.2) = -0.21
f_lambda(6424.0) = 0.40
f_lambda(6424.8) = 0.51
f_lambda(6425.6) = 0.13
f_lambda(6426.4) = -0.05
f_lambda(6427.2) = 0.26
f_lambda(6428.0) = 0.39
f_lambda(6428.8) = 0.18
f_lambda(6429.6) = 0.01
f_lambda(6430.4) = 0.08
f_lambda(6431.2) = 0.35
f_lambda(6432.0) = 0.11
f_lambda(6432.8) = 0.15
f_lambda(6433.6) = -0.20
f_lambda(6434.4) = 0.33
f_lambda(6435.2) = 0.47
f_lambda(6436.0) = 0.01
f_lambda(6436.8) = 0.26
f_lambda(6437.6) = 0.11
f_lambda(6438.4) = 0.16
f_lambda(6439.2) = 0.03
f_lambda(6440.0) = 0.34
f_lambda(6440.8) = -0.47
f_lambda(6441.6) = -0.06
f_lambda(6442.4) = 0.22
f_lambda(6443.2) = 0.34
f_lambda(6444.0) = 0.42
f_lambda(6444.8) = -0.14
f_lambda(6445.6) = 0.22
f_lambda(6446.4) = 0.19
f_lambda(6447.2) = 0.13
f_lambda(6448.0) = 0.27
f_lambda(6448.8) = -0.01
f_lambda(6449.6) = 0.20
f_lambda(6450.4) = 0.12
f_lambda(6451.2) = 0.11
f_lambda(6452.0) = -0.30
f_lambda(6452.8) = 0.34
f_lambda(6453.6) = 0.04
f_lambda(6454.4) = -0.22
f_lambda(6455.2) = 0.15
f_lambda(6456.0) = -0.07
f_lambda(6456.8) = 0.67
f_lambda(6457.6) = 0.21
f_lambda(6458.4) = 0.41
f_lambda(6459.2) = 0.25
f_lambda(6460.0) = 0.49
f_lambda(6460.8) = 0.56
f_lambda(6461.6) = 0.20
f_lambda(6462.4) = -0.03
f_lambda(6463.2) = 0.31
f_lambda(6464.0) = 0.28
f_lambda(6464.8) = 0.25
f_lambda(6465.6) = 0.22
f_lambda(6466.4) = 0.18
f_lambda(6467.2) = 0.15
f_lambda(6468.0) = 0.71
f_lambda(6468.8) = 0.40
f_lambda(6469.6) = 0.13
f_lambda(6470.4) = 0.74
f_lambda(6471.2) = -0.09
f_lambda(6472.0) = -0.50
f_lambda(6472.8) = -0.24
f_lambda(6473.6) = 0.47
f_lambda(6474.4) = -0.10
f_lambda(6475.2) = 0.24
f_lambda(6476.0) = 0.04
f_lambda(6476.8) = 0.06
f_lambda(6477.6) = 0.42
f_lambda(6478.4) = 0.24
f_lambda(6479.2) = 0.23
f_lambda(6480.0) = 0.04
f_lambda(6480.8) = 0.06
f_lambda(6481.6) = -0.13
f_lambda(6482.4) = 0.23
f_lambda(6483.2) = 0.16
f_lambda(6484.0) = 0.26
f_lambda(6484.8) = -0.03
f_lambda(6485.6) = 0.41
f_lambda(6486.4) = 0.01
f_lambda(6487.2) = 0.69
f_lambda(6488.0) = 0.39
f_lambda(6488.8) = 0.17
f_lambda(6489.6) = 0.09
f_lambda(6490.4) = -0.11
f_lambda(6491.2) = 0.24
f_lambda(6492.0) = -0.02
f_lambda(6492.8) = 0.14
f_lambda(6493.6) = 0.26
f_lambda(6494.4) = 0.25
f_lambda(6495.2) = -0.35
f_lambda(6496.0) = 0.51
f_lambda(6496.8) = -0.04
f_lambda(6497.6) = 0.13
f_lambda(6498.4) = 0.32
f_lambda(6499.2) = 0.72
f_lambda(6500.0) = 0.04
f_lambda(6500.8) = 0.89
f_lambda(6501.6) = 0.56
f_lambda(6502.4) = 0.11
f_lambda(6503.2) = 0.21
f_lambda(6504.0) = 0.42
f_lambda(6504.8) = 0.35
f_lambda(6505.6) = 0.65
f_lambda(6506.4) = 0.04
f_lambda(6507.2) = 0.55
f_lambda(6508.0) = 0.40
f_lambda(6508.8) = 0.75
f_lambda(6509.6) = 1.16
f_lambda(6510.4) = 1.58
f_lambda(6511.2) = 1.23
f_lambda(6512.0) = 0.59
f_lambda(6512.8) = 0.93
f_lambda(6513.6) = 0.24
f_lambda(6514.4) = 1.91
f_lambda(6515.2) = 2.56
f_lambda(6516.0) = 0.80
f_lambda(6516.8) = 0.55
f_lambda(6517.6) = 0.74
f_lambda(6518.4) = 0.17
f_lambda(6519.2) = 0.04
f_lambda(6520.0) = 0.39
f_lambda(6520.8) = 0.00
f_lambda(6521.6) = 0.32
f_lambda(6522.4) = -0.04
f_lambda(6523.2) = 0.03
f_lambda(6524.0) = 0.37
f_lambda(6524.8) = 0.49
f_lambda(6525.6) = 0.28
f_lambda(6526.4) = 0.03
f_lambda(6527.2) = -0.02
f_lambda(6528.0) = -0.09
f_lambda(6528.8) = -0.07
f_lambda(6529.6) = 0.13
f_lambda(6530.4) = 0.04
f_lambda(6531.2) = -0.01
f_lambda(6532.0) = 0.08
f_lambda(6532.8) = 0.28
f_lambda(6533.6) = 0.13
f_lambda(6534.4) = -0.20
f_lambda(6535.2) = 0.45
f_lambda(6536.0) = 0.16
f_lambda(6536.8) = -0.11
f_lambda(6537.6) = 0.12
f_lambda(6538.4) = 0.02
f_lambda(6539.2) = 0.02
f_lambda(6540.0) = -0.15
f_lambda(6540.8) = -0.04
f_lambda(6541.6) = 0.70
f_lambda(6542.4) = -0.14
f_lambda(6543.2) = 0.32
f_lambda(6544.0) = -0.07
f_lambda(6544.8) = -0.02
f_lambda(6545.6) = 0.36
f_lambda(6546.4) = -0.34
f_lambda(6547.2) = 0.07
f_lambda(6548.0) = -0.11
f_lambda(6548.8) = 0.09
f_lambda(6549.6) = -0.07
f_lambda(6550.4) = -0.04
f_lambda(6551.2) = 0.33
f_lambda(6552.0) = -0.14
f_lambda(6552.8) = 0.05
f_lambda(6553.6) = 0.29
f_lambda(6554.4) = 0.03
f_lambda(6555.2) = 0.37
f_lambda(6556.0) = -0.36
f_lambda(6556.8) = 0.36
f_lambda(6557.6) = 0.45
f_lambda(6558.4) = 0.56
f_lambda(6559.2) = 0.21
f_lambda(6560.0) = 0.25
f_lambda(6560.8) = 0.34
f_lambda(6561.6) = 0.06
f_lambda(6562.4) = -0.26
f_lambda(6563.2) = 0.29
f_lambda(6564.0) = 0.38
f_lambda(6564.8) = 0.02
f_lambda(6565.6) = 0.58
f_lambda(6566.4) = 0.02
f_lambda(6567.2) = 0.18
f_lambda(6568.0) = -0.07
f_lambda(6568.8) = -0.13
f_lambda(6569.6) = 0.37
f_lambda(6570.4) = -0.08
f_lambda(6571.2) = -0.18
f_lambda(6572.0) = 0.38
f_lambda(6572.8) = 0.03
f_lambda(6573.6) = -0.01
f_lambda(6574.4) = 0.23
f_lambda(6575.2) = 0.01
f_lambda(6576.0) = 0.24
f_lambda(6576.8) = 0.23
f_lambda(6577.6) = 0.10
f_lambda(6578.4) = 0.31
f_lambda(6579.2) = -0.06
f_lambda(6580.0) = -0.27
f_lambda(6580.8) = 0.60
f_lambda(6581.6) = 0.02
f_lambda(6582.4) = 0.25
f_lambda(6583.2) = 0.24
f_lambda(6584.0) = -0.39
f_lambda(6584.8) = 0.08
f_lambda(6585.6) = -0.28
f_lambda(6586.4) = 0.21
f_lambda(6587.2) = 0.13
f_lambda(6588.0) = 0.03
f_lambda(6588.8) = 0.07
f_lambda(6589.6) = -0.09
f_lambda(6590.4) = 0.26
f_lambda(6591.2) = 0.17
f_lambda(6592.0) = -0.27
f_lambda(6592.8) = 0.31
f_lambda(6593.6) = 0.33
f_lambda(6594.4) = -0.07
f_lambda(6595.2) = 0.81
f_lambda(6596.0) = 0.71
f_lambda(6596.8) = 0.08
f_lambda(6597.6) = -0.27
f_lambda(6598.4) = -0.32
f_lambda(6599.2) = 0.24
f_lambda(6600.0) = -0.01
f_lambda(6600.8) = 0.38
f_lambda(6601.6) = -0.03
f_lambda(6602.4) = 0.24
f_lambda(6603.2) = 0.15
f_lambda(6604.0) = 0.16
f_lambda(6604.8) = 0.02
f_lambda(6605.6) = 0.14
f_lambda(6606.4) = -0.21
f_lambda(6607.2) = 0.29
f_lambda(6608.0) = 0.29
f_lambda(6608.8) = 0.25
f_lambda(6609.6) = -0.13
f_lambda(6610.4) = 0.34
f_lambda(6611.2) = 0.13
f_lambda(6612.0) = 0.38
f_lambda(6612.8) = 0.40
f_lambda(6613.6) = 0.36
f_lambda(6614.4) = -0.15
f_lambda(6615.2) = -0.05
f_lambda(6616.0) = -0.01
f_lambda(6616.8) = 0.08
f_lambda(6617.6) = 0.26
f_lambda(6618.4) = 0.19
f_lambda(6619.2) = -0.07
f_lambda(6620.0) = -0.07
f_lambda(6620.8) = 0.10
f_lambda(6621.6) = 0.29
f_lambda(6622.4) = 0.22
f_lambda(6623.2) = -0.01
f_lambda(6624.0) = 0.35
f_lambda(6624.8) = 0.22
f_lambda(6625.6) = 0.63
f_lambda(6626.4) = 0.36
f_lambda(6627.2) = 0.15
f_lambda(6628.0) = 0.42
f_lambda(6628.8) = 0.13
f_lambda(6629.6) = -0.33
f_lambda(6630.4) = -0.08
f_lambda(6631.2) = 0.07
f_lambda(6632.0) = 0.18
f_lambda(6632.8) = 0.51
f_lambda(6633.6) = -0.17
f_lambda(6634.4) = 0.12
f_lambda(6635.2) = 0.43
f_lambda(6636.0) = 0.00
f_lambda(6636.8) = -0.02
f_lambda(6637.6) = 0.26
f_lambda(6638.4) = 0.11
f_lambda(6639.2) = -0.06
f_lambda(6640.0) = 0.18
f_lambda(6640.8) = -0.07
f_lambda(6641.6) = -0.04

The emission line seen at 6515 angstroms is [O II] 3727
